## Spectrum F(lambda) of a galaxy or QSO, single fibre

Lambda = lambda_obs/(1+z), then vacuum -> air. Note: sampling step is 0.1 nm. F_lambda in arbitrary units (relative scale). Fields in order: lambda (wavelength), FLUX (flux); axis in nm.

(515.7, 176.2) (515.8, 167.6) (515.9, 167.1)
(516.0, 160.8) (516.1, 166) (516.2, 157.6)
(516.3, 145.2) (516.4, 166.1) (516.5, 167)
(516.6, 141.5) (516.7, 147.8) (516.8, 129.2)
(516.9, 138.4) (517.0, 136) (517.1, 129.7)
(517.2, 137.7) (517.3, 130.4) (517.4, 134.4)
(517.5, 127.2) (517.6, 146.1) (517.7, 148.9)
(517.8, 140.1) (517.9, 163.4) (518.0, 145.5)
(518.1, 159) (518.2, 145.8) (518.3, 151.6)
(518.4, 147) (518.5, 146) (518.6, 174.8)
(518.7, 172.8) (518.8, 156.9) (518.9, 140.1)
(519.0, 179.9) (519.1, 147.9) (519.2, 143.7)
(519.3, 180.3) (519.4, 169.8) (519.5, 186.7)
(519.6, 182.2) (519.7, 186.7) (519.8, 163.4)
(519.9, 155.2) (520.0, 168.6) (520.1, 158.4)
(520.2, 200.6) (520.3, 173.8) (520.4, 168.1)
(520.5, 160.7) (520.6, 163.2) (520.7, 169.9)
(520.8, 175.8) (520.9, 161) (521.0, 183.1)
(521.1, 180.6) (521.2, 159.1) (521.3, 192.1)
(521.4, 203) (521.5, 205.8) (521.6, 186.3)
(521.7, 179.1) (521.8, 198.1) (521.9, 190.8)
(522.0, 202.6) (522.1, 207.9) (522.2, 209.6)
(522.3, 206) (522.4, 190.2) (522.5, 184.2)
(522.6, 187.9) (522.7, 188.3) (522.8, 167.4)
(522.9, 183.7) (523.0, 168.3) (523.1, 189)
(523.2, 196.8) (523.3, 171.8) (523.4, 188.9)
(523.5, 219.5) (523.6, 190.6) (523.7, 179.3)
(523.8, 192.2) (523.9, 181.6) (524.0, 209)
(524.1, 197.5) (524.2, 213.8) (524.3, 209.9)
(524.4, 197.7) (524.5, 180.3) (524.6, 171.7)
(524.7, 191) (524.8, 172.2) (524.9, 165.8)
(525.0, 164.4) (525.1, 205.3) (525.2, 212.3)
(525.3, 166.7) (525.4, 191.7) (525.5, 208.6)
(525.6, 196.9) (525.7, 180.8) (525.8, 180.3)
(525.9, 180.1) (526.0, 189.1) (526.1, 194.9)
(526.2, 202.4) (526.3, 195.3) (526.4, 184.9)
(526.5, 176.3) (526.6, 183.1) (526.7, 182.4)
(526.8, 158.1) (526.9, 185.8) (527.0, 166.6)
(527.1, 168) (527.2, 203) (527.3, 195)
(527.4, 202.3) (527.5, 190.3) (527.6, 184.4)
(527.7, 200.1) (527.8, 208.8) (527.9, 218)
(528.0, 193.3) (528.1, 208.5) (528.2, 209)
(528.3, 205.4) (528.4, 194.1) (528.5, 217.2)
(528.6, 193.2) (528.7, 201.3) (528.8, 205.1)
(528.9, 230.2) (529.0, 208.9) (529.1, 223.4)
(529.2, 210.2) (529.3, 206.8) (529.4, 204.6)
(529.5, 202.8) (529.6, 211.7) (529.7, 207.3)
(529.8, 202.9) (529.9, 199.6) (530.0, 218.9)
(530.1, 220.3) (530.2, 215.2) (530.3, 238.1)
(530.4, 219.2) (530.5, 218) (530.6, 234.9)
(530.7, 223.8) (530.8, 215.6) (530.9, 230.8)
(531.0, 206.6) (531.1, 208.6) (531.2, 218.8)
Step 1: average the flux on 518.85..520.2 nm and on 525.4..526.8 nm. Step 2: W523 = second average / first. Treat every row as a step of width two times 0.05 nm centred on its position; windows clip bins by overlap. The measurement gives 1.12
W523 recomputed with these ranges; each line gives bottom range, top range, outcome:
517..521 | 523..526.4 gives 1.20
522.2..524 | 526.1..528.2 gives 1.01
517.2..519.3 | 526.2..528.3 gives 1.27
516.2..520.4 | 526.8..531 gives 1.33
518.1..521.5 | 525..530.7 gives 1.19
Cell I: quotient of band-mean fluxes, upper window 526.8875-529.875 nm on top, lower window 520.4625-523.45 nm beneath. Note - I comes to 1.09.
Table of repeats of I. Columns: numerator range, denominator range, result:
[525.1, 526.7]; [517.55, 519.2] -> 1.23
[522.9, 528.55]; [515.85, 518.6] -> 1.29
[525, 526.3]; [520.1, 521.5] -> 1.08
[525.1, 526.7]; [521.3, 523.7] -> 0.99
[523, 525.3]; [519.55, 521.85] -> 1.07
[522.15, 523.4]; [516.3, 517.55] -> 1.33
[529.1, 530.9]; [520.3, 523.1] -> 1.17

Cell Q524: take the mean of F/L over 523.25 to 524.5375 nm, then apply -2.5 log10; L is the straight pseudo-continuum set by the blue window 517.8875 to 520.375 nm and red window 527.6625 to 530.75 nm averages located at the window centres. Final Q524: -0.05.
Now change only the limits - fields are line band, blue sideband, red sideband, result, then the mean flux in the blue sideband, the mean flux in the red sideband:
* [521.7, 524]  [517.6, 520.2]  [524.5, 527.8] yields -0.10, 161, 186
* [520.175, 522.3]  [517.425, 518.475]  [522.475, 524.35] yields -0.07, 147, 191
